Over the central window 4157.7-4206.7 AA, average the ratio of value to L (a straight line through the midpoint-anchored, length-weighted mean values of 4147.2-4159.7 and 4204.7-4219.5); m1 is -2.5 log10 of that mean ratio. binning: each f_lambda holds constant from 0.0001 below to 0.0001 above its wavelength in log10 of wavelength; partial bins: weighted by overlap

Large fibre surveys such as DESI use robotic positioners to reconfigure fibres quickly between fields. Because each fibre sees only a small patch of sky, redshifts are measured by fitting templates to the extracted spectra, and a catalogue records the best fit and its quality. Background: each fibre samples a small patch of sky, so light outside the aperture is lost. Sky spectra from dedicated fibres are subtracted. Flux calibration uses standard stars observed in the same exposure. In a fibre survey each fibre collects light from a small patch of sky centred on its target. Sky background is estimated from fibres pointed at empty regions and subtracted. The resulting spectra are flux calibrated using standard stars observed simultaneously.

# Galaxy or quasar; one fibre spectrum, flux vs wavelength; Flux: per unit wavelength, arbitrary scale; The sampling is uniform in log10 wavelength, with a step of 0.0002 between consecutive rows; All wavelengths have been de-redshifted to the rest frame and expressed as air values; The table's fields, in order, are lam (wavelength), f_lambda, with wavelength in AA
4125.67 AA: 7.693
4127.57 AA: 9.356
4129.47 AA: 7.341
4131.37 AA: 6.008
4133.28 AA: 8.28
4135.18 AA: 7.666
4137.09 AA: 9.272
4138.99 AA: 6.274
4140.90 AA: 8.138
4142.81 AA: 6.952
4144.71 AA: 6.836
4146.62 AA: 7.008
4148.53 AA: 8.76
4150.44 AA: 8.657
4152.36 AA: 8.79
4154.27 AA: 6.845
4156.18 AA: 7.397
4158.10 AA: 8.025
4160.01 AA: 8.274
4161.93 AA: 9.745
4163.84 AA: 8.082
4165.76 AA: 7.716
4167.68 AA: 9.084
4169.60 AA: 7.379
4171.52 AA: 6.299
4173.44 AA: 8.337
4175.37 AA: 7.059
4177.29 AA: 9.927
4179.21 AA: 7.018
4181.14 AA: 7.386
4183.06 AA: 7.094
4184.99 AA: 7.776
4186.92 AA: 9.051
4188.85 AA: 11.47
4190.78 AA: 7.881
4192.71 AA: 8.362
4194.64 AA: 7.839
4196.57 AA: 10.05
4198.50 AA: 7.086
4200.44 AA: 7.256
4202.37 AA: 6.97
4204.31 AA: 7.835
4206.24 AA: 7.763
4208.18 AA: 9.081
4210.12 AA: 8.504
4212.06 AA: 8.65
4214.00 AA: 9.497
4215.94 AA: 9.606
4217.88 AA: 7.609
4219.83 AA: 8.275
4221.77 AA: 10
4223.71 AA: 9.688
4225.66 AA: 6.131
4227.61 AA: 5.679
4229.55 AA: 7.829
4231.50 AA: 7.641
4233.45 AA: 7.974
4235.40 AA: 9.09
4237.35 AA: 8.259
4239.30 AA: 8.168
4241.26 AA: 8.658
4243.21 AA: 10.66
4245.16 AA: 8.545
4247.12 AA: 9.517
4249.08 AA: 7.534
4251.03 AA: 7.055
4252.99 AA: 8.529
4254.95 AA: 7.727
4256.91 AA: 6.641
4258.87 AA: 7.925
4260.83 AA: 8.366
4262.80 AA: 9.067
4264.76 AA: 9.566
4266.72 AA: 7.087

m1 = 0.03 mag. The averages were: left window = 8.06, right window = 8.62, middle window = 8.11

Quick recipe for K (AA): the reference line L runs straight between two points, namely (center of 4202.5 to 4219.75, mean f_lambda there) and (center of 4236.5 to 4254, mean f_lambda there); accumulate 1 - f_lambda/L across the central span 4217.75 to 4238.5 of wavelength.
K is 1.2 AA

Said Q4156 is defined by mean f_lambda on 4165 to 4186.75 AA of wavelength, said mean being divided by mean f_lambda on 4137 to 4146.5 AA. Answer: 1.1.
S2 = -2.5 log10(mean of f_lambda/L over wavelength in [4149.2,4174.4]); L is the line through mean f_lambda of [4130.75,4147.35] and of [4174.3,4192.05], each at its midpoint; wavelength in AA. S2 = -0.027 mag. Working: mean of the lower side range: 7.41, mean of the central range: 8.06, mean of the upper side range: 8.29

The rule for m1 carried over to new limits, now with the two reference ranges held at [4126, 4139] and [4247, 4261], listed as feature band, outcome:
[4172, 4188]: -0.01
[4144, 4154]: -0.02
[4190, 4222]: -0.07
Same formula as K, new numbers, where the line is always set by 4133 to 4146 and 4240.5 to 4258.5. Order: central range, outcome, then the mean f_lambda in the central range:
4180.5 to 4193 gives -0.9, 8.46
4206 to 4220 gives -1.1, 8.68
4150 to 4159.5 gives -0.3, 7.92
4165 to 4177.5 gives -0.1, 7.86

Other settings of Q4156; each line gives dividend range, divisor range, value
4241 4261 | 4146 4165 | 1.01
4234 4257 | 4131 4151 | 1.10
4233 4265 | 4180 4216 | 1.01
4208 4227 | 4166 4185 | 1.12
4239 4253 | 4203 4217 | 0.99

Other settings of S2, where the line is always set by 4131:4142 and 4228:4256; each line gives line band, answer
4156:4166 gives -0.06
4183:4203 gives -0.04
